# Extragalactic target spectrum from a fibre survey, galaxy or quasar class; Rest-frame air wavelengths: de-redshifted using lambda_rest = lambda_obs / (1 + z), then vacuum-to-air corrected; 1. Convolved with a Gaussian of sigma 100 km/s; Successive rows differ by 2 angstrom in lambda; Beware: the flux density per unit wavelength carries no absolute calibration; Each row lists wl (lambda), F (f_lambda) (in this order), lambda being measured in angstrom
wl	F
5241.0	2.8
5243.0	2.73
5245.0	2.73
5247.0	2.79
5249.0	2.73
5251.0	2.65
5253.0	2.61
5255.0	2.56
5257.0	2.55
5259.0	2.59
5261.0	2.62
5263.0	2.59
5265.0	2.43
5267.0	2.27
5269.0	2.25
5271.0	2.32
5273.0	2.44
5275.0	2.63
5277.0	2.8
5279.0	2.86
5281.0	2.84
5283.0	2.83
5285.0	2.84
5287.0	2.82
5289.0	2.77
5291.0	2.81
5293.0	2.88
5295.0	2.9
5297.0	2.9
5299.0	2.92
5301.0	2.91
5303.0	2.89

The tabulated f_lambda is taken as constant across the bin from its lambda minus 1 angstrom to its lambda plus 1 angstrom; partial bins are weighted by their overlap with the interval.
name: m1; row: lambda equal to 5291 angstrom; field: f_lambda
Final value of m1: 2.81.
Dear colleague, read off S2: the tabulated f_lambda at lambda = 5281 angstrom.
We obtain 2.84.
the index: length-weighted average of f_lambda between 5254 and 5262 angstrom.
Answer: 2.58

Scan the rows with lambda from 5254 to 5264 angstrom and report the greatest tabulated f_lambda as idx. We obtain 2.62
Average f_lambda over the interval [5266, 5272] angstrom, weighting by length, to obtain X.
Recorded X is 2.28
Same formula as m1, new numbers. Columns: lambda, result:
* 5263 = 2.59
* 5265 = 2.43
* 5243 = 2.73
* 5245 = 2.73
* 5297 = 2.9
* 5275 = 2.63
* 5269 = 2.25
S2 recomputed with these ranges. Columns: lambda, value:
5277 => 2.8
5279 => 2.86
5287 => 2.82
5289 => 2.77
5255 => 2.56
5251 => 2.65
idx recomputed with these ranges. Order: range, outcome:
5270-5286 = 2.86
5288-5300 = 2.92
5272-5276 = 2.63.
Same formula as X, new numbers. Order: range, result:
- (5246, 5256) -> 2.67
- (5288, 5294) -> 2.82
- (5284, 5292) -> 2.81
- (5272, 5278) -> 2.62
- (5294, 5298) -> 2.9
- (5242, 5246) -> 2.73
